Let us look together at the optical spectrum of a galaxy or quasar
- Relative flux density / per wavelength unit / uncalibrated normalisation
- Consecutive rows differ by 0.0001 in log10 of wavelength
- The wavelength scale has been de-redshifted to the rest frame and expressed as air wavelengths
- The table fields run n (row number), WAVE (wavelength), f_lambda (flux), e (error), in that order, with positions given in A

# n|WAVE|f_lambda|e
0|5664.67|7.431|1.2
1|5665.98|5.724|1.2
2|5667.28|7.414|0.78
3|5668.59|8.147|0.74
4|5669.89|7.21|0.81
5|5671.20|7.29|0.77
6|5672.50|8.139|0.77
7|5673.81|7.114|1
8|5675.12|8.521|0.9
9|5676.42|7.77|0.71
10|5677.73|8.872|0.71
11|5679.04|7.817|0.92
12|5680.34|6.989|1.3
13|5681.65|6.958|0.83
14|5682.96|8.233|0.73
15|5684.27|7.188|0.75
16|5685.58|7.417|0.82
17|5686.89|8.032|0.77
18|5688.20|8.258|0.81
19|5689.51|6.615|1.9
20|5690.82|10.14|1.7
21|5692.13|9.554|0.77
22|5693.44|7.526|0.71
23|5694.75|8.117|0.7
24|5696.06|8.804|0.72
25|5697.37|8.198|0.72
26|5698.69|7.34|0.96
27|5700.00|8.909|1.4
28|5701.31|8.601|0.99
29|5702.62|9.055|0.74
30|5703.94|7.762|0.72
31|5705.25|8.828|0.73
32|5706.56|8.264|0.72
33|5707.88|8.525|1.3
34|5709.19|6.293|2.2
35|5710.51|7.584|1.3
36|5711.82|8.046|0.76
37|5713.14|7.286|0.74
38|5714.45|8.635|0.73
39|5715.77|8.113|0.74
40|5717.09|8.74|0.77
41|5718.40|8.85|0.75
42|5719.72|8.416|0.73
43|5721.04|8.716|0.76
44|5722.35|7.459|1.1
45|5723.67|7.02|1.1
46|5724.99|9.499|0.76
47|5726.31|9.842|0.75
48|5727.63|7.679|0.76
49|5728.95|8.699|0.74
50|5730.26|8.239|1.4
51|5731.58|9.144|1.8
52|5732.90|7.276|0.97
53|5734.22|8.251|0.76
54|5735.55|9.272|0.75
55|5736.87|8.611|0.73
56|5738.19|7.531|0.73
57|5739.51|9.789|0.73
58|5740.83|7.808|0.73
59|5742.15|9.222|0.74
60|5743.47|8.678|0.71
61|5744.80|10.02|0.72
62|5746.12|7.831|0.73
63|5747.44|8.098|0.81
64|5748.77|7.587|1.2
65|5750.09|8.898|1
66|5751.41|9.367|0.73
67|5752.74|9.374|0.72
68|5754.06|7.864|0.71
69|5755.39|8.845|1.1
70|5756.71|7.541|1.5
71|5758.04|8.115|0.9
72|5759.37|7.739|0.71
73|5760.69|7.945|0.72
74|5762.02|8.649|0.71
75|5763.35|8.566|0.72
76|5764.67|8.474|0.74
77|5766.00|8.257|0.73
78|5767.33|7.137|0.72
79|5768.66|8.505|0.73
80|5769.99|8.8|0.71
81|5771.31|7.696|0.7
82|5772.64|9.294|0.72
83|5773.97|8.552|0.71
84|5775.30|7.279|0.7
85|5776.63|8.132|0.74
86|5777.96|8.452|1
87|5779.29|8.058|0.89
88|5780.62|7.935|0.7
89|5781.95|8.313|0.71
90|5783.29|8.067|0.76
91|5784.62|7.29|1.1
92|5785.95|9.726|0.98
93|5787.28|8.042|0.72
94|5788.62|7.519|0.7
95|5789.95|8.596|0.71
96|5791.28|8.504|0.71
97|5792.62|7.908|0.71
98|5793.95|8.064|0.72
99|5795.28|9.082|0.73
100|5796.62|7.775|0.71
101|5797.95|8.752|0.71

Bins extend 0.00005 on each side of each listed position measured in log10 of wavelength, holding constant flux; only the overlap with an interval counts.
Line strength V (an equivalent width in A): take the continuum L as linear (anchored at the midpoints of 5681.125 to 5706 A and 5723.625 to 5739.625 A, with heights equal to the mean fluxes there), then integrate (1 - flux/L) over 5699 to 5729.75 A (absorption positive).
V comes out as 0.4 A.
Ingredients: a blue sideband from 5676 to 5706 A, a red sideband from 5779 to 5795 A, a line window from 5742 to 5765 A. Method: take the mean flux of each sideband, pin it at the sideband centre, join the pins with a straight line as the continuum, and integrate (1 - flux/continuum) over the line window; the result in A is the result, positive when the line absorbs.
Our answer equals -0.8 A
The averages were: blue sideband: 8.13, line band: 8.47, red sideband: 8.19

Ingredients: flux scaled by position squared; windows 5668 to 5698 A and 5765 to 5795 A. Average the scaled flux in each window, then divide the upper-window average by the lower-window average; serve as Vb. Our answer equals 1.1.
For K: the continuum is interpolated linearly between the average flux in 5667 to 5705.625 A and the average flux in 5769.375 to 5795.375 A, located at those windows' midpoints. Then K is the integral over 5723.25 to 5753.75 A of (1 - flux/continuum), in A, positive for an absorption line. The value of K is -1.70 A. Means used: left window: 8.03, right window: 8.25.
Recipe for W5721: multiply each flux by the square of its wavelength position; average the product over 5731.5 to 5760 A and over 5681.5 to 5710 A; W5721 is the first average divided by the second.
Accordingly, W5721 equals 1.06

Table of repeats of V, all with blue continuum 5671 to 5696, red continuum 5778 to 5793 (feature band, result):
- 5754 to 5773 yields -0.2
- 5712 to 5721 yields -0.4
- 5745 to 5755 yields -0.5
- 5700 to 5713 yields -0.2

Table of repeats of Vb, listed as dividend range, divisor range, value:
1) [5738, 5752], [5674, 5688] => 1.14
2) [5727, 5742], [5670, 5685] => 1.12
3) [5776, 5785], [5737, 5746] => 0.93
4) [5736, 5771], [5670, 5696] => 1.09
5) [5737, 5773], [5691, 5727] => 1.03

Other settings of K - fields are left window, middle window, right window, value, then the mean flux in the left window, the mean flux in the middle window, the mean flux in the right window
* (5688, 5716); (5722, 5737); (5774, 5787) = -0.44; 8.2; 8.42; 8.16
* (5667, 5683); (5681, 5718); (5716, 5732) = -0.01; 7.72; 8.11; 8.51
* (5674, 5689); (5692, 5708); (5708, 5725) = -0.96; 7.79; 8.38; 8.01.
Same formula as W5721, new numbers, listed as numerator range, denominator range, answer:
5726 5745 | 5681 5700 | 1.09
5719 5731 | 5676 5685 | 1.11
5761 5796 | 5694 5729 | 1.02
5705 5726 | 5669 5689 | 1.07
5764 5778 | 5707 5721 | 1.04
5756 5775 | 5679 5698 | 1.06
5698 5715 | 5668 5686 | 1.06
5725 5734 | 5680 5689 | 1.15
